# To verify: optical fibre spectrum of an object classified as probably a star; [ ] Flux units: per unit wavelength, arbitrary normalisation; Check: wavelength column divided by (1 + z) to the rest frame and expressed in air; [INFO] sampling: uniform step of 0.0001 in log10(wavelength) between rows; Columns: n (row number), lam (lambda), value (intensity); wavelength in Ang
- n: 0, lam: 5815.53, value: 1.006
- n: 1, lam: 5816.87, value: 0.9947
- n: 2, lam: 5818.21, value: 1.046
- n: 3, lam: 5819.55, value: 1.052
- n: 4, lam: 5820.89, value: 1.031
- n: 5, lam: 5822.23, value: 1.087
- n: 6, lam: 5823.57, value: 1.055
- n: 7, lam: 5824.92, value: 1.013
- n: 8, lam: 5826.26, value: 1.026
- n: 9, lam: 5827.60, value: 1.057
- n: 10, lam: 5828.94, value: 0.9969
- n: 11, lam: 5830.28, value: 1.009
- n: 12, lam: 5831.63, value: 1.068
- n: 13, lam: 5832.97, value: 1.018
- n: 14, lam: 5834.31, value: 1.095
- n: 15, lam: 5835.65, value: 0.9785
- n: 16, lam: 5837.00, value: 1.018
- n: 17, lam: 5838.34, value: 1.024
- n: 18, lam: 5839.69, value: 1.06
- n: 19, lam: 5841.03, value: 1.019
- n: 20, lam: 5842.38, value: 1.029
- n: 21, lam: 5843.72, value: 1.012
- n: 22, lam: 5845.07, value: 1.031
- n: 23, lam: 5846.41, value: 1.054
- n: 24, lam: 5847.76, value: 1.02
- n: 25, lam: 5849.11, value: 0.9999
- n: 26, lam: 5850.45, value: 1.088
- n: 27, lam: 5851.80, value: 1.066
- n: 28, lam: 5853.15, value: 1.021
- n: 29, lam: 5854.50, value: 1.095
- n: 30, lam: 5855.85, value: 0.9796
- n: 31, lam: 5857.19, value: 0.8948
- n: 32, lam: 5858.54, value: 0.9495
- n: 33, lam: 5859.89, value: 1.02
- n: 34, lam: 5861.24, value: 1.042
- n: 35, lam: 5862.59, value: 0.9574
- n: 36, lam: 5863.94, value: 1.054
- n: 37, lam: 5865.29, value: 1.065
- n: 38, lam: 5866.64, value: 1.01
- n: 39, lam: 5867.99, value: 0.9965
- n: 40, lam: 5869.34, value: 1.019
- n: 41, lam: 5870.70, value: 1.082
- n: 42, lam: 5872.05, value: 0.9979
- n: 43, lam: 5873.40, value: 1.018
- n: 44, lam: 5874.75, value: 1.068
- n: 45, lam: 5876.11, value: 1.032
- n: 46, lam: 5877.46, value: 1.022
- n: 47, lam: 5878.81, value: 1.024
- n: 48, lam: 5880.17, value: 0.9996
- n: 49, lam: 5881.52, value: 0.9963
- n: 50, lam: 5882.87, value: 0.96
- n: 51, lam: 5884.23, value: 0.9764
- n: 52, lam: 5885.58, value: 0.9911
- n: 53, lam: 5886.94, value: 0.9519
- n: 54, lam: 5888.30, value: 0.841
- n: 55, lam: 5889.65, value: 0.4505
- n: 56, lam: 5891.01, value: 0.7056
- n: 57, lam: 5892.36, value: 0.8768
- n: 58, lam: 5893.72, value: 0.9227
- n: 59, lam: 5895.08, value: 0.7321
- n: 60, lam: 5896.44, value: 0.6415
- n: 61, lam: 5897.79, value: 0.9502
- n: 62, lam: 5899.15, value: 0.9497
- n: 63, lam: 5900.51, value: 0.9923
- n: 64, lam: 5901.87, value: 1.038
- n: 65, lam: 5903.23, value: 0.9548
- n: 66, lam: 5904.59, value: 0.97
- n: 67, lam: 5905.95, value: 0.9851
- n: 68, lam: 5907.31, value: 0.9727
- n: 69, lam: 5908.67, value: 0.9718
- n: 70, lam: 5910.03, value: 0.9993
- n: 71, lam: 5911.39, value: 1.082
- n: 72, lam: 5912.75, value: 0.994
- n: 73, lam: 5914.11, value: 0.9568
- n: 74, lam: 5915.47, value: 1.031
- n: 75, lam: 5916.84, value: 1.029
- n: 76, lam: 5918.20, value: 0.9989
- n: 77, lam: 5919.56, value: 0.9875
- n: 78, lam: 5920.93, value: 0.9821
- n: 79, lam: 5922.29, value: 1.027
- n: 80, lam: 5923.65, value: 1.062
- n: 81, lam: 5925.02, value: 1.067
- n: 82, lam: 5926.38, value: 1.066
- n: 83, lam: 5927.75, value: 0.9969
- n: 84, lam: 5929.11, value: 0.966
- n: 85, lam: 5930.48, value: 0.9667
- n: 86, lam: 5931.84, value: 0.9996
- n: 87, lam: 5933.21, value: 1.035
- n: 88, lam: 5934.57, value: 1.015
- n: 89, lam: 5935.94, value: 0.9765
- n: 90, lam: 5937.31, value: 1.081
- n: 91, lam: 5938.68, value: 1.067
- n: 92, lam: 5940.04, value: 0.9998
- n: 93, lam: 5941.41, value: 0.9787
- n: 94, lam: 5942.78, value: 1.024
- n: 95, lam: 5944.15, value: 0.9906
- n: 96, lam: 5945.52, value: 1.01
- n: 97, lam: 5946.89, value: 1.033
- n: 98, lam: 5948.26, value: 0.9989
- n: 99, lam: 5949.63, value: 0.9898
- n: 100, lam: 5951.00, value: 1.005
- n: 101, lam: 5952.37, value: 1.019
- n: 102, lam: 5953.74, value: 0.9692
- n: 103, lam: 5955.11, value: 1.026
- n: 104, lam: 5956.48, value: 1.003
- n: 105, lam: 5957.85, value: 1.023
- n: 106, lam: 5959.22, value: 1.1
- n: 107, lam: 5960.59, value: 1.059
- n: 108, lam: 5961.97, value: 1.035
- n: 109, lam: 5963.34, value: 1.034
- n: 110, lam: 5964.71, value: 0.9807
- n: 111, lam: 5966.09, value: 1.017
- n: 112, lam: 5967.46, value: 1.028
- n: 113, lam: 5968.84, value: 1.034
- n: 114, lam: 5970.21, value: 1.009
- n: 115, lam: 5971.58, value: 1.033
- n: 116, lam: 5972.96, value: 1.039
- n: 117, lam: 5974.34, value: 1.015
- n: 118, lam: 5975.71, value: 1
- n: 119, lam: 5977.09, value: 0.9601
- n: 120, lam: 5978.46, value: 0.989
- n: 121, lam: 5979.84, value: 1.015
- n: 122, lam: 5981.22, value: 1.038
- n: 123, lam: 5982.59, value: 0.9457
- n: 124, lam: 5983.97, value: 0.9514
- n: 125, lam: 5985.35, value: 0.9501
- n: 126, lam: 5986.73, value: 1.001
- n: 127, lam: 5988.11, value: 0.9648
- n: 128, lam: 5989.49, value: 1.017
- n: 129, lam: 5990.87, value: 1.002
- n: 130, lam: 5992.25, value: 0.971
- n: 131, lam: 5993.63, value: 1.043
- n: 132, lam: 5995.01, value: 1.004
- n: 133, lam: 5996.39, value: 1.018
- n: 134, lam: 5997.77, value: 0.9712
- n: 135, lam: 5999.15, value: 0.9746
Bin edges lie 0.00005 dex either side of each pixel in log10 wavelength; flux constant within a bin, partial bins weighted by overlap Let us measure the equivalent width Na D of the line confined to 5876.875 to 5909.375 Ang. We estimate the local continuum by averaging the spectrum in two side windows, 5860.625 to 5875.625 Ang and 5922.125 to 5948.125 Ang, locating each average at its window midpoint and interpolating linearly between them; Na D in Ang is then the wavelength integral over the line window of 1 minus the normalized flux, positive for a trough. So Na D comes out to 3.6 Ang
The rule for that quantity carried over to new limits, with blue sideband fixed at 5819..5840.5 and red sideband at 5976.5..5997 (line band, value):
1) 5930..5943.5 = -0.1 Ang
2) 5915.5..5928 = -0.2 Ang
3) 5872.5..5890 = 1.1 Ang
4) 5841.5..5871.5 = 0.2 Ang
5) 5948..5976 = -0.6 Ang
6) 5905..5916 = 0.2 Ang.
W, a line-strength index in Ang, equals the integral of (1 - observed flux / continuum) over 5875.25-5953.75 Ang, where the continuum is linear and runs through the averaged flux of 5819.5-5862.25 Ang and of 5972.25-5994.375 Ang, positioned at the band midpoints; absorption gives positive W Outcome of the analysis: 2.98 Ang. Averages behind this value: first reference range 1.03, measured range 0.971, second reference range 0.994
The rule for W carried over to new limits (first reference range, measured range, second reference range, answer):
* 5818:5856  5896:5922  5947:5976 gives 1.3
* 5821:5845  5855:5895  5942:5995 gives 2.6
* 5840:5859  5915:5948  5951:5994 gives -0.1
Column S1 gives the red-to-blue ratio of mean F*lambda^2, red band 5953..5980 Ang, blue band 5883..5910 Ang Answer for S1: 1.17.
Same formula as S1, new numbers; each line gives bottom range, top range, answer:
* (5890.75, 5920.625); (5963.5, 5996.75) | 1.08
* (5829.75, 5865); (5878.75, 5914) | 0.91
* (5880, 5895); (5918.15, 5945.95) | 1.18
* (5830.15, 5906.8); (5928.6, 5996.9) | 1.06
